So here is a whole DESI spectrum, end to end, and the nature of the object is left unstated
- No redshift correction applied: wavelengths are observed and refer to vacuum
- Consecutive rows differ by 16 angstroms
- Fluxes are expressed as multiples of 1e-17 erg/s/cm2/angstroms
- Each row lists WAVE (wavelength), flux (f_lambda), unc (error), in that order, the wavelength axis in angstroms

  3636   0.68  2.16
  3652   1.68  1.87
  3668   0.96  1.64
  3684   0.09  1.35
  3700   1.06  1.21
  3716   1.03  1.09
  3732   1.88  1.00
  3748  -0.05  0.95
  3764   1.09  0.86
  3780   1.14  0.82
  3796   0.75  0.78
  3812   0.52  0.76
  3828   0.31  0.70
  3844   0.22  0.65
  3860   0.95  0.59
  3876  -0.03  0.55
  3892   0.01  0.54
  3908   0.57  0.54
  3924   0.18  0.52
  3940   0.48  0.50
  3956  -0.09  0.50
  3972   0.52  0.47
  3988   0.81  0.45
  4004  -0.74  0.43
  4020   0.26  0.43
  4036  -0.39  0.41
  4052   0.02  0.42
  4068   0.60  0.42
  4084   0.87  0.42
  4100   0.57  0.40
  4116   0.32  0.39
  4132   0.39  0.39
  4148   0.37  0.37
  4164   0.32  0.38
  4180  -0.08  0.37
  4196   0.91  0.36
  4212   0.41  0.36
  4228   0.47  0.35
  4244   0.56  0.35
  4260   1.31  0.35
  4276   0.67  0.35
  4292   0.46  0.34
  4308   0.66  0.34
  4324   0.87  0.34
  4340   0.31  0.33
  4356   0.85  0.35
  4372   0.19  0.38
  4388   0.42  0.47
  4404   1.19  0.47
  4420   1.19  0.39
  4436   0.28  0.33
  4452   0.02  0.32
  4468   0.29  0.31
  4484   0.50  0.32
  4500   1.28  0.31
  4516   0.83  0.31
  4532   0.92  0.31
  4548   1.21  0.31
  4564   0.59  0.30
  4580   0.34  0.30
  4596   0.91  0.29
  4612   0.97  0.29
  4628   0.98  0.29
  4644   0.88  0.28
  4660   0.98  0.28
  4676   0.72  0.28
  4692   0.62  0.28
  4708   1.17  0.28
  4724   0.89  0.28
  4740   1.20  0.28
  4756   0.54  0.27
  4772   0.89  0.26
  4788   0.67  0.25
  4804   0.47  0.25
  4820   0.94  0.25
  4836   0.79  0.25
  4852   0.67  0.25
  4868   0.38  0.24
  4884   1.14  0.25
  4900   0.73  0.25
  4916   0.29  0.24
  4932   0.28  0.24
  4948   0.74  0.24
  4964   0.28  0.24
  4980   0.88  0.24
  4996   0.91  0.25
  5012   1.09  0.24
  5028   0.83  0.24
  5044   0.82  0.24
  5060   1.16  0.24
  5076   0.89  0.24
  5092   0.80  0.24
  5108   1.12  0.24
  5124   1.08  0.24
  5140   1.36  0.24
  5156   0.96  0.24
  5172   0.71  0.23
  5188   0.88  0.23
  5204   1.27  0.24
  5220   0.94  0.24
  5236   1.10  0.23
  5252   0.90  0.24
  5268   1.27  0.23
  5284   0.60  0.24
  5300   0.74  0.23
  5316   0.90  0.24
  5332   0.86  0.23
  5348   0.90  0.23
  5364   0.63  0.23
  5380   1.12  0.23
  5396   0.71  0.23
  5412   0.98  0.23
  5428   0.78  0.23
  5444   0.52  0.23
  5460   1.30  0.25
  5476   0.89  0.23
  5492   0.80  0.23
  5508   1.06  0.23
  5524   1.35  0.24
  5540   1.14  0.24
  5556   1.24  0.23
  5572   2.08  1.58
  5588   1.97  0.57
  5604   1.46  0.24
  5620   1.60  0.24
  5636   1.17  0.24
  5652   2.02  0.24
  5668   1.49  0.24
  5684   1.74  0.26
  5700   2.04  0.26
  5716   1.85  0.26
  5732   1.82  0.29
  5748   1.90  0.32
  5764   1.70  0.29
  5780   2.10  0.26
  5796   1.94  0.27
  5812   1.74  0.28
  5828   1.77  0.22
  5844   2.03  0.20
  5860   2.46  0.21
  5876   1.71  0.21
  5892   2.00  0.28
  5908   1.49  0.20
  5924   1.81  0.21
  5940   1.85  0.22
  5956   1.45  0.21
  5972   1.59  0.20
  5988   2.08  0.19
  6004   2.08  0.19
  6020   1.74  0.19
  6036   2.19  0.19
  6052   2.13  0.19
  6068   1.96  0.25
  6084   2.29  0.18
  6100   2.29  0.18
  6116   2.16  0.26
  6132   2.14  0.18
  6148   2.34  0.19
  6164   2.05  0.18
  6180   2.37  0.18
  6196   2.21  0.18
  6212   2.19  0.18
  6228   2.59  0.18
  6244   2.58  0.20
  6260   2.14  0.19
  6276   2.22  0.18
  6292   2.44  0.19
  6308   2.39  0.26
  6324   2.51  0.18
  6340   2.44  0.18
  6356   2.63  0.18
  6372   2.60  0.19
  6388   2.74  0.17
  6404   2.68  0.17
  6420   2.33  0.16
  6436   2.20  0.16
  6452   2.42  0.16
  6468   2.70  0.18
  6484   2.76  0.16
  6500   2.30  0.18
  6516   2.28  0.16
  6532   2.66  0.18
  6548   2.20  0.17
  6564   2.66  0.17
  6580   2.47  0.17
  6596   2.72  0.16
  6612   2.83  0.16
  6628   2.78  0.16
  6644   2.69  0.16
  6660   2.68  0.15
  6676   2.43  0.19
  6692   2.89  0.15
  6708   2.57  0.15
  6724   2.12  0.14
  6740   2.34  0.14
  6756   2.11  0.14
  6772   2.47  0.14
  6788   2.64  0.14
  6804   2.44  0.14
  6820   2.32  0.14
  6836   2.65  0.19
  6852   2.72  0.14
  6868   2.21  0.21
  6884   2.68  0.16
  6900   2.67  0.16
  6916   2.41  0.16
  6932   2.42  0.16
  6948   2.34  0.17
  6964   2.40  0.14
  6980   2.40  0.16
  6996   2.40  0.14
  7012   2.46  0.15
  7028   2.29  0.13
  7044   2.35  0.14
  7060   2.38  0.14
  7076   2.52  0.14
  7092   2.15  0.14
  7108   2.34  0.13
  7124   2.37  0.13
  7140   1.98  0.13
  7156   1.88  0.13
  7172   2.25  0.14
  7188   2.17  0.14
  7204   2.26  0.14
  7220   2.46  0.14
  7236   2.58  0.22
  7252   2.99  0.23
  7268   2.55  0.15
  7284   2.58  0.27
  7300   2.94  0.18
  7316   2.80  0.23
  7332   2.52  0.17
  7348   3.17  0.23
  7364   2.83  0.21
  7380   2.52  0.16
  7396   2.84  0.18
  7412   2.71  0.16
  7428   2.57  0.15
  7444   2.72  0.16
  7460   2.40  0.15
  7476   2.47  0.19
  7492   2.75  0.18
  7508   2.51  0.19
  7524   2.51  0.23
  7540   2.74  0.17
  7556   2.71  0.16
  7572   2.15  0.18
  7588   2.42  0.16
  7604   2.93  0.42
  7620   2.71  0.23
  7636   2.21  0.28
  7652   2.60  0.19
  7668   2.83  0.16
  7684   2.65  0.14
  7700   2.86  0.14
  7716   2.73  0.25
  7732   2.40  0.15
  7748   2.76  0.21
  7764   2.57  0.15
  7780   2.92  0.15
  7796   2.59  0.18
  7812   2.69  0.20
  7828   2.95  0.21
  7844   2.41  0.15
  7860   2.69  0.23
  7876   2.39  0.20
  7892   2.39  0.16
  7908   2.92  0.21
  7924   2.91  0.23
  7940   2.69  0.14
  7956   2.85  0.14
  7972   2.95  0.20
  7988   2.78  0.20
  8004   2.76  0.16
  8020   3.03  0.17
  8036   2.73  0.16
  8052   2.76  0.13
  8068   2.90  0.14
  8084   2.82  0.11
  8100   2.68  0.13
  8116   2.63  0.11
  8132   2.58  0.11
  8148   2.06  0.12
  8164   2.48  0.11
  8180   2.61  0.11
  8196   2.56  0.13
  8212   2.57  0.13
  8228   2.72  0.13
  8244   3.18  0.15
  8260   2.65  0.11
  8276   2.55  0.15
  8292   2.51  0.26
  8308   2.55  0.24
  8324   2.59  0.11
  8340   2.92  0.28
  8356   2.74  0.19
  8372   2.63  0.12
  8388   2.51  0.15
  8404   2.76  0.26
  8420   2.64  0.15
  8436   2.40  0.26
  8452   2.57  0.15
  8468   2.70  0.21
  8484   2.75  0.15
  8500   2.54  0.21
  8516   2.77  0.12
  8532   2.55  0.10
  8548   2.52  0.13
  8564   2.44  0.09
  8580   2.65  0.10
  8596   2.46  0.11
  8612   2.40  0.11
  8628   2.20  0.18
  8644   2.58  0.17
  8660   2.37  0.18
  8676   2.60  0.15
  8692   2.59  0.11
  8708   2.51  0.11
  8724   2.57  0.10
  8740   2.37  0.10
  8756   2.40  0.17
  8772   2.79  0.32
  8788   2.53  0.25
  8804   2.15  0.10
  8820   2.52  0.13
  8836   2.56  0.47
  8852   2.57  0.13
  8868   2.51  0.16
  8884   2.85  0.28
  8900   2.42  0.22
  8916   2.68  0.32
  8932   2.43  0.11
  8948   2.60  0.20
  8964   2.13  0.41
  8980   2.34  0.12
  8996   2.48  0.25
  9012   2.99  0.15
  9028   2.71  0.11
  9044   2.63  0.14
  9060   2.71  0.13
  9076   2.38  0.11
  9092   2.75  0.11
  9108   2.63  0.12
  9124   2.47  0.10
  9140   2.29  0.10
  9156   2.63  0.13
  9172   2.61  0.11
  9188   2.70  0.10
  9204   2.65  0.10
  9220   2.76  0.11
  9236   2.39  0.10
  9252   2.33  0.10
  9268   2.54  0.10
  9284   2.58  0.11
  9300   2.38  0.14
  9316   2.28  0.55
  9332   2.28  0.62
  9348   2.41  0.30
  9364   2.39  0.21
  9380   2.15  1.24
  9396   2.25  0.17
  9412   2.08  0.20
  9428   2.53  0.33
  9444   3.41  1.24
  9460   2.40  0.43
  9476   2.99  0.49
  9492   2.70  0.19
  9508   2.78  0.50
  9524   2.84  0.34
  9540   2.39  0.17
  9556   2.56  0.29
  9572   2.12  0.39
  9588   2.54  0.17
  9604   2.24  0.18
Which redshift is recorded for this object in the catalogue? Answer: 0.382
